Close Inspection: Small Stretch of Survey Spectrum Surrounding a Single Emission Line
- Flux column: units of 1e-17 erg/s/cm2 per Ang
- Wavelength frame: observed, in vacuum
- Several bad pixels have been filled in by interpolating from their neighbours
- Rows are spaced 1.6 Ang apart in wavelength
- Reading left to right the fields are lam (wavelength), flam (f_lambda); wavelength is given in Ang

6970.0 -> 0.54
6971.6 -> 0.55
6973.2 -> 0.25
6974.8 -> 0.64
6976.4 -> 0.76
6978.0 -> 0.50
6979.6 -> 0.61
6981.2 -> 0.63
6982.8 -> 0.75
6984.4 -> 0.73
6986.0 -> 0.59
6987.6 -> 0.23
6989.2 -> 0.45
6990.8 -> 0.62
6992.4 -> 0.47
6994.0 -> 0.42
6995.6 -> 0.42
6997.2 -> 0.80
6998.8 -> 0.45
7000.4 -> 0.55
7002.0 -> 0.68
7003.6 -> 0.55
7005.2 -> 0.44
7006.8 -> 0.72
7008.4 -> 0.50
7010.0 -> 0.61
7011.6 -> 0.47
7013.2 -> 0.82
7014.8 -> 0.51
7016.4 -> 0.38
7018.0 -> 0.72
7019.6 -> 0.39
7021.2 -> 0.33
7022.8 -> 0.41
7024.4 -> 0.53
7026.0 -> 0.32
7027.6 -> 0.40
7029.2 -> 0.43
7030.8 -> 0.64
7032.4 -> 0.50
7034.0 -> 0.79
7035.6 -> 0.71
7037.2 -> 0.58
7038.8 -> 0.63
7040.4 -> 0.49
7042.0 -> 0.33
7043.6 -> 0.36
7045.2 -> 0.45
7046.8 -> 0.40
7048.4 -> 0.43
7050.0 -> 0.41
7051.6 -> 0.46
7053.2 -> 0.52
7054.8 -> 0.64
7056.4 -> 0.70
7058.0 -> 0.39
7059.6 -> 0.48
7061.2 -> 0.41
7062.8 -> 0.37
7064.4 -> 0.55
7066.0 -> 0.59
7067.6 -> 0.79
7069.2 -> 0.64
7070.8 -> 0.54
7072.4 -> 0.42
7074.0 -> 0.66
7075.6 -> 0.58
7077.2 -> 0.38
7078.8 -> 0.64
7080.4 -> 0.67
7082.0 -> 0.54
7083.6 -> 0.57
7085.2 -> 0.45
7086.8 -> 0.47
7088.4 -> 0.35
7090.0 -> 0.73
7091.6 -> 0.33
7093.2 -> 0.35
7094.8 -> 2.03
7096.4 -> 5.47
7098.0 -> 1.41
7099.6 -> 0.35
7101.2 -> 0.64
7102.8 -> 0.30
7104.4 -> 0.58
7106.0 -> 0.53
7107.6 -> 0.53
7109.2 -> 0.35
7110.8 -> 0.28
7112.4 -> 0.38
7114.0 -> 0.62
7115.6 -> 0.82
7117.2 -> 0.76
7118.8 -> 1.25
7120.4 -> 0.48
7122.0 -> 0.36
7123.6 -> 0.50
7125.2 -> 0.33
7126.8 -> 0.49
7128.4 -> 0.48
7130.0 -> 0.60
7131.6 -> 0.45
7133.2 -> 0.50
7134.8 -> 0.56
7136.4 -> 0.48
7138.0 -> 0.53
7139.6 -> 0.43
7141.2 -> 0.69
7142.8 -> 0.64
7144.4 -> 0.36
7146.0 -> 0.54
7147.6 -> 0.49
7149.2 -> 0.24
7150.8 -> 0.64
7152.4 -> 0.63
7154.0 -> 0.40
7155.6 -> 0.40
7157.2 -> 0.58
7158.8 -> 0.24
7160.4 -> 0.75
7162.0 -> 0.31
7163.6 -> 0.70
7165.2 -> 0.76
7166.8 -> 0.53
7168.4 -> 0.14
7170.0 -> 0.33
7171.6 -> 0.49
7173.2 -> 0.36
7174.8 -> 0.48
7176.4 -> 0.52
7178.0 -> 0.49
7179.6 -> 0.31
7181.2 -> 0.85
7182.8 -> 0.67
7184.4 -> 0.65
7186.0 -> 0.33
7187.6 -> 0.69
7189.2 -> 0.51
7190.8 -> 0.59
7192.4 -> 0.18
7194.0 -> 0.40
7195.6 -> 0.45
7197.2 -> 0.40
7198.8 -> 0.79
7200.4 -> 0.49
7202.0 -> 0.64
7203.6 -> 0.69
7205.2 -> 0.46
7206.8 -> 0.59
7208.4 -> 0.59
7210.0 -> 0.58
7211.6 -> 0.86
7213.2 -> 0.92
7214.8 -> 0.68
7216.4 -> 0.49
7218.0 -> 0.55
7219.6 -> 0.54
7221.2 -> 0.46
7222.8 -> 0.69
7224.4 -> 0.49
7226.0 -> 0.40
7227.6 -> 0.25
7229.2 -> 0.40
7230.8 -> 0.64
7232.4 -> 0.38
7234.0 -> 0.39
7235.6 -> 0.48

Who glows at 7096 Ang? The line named H-alpha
